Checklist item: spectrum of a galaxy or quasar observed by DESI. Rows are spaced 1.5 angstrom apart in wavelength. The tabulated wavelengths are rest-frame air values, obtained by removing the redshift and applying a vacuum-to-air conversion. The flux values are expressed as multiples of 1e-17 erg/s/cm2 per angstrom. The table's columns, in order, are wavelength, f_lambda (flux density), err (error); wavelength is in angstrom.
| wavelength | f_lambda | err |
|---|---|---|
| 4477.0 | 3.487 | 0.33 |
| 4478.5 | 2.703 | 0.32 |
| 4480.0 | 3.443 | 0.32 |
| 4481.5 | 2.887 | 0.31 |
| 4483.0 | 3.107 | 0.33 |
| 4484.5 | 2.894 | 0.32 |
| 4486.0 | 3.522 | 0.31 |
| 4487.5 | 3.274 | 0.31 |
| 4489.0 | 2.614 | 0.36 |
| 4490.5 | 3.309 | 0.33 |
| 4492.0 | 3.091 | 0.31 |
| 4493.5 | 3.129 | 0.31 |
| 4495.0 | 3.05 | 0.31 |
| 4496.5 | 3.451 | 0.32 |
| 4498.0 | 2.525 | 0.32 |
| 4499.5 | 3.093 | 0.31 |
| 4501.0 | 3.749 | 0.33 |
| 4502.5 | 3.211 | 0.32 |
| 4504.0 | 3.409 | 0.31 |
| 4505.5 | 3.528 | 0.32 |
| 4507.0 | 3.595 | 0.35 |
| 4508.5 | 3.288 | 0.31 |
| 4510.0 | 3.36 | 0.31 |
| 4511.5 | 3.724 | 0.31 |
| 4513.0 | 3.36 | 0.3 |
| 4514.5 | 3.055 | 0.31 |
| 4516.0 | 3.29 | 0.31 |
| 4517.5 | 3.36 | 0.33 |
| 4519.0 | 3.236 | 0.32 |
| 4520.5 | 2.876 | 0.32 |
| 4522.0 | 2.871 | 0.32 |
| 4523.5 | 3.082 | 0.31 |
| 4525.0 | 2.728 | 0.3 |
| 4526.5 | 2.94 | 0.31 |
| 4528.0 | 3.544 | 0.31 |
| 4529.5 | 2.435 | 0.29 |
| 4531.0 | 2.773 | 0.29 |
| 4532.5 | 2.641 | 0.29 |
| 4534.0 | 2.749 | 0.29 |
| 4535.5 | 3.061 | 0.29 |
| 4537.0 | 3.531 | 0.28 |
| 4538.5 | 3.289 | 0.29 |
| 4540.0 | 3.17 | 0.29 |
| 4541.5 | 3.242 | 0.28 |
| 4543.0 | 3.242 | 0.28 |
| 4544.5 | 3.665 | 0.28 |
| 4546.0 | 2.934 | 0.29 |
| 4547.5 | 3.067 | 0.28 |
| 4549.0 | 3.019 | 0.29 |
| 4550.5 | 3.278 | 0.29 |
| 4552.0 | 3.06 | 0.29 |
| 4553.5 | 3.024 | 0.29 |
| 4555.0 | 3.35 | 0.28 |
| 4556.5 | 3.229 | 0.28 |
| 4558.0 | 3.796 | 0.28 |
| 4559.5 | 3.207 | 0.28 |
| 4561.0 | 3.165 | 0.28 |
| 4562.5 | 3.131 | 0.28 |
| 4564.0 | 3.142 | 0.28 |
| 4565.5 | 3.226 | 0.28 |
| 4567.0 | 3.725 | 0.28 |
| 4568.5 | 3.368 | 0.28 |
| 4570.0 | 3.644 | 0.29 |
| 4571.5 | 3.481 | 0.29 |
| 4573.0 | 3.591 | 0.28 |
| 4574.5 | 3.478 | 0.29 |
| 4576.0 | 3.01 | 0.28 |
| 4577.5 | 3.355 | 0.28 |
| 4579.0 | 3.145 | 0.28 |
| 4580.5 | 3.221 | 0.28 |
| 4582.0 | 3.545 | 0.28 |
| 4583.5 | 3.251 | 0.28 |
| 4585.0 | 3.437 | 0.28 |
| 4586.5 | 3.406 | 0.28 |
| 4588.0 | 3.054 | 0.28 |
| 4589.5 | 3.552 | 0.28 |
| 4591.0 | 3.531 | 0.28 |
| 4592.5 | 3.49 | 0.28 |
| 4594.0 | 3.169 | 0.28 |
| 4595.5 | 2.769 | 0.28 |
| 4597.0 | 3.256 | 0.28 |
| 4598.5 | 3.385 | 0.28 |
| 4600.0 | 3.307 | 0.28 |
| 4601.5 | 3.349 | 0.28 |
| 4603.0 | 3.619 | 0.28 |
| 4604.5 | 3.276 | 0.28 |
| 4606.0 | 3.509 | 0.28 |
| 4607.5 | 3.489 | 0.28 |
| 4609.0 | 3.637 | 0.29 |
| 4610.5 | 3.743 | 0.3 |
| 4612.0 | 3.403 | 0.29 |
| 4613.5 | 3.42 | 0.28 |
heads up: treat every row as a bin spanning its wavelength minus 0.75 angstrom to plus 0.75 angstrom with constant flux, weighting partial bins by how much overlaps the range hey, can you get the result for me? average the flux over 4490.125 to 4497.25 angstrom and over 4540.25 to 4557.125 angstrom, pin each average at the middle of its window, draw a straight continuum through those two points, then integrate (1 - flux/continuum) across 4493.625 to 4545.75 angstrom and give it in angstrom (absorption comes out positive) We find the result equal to 0.3 angstrom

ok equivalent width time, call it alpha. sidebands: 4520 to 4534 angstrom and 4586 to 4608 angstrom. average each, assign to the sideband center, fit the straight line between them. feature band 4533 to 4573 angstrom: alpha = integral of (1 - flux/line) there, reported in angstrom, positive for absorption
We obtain -2.9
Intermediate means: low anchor 2.87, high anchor 3.34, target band 3.26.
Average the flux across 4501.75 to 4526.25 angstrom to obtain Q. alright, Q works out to 3.24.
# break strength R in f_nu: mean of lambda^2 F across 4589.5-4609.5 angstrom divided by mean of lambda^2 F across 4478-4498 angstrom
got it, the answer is 1.14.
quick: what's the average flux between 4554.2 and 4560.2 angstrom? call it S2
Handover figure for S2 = 3.39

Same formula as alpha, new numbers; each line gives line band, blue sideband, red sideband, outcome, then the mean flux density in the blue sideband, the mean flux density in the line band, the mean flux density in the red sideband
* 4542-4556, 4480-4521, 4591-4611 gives 0.51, 3.23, 3.18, 3.39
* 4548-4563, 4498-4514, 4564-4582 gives 0.70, 3.38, 3.22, 3.38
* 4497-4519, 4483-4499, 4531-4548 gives -1.57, 3.09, 3.32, 3.13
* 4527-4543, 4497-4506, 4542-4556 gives 0.76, 3.25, 3.05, 3.18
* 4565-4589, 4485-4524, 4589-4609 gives -0.27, 3.23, 3.37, 3.37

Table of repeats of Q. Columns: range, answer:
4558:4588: 3.35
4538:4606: 3.31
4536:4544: 3.3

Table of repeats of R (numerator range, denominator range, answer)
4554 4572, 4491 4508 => 1.06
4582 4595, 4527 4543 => 1.13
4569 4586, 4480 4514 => 1.08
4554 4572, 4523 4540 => 1.14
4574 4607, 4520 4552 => 1.11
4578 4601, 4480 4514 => 1.06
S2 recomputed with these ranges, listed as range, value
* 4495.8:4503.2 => 3.2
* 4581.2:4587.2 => 3.41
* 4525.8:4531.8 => 2.92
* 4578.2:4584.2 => 3.29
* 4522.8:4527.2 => 2.91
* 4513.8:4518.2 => 3.24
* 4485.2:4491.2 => 3.18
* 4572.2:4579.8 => 3.32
